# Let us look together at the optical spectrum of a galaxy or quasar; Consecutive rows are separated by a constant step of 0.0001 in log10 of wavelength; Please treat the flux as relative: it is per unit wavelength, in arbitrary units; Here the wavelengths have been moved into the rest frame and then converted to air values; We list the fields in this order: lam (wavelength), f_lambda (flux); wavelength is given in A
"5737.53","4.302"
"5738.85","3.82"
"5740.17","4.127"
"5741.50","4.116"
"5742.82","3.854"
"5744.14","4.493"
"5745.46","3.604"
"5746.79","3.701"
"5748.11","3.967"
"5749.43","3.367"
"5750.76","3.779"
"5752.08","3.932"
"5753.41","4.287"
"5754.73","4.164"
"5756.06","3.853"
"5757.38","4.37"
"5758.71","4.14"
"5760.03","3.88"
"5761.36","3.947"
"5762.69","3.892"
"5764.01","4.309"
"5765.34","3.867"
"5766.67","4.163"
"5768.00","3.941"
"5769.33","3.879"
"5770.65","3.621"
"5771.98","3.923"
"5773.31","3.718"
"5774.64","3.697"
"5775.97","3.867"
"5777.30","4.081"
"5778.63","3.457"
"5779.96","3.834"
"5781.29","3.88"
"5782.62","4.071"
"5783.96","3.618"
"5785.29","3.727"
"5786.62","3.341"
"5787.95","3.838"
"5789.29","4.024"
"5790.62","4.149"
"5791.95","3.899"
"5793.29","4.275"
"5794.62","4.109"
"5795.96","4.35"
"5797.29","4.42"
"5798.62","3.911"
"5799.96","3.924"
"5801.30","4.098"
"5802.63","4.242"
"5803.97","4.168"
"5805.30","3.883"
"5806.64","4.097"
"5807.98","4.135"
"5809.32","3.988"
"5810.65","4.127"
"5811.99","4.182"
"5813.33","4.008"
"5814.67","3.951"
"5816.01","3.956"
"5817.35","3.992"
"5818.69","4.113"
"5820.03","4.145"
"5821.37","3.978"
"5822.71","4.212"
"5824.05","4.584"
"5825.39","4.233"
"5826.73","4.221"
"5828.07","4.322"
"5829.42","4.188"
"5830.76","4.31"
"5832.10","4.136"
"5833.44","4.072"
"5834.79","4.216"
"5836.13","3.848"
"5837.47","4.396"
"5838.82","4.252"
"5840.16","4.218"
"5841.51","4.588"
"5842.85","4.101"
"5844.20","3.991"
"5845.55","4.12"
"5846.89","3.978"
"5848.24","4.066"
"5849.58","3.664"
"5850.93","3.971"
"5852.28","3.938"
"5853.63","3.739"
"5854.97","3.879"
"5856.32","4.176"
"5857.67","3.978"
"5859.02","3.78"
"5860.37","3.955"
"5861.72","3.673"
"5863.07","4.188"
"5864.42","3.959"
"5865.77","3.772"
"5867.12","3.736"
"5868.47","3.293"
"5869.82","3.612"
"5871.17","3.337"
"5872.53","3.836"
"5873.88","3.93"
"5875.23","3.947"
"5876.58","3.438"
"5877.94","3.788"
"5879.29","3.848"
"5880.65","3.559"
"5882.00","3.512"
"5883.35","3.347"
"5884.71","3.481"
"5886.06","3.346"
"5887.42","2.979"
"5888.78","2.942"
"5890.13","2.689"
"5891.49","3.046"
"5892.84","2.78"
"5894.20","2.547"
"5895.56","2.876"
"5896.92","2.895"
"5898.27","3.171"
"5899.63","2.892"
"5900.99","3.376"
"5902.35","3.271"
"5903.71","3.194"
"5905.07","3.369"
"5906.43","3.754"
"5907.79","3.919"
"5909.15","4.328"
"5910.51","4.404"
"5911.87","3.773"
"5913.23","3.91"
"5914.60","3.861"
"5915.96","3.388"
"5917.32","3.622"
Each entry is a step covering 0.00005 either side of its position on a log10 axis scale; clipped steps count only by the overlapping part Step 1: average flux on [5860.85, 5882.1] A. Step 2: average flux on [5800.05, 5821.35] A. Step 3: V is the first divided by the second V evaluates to 0.9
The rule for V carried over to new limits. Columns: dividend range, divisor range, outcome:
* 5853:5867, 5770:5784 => 1.03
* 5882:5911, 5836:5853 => 0.80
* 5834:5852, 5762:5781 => 1.06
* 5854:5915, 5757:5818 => 0.89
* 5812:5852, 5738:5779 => 1.05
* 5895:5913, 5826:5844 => 0.83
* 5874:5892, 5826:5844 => 0.81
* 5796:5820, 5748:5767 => 1.02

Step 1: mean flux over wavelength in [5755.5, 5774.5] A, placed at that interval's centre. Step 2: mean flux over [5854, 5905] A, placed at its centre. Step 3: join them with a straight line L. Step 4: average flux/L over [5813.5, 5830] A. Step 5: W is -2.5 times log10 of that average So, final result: -0.12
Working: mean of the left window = 3.96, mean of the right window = 3.46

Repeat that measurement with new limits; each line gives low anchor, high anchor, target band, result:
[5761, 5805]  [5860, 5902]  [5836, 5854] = -0.13 mag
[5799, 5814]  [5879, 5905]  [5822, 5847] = -0.12 mag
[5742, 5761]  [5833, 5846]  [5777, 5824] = 0.02 mag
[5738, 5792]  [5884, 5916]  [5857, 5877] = -0.09 mag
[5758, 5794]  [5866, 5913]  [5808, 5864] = -0.12 mag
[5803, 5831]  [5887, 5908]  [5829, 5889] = -0.08 mag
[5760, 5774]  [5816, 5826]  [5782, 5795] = 0.03 mag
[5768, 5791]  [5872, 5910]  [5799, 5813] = -0.11 mag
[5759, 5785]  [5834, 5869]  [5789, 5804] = -0.06 mag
